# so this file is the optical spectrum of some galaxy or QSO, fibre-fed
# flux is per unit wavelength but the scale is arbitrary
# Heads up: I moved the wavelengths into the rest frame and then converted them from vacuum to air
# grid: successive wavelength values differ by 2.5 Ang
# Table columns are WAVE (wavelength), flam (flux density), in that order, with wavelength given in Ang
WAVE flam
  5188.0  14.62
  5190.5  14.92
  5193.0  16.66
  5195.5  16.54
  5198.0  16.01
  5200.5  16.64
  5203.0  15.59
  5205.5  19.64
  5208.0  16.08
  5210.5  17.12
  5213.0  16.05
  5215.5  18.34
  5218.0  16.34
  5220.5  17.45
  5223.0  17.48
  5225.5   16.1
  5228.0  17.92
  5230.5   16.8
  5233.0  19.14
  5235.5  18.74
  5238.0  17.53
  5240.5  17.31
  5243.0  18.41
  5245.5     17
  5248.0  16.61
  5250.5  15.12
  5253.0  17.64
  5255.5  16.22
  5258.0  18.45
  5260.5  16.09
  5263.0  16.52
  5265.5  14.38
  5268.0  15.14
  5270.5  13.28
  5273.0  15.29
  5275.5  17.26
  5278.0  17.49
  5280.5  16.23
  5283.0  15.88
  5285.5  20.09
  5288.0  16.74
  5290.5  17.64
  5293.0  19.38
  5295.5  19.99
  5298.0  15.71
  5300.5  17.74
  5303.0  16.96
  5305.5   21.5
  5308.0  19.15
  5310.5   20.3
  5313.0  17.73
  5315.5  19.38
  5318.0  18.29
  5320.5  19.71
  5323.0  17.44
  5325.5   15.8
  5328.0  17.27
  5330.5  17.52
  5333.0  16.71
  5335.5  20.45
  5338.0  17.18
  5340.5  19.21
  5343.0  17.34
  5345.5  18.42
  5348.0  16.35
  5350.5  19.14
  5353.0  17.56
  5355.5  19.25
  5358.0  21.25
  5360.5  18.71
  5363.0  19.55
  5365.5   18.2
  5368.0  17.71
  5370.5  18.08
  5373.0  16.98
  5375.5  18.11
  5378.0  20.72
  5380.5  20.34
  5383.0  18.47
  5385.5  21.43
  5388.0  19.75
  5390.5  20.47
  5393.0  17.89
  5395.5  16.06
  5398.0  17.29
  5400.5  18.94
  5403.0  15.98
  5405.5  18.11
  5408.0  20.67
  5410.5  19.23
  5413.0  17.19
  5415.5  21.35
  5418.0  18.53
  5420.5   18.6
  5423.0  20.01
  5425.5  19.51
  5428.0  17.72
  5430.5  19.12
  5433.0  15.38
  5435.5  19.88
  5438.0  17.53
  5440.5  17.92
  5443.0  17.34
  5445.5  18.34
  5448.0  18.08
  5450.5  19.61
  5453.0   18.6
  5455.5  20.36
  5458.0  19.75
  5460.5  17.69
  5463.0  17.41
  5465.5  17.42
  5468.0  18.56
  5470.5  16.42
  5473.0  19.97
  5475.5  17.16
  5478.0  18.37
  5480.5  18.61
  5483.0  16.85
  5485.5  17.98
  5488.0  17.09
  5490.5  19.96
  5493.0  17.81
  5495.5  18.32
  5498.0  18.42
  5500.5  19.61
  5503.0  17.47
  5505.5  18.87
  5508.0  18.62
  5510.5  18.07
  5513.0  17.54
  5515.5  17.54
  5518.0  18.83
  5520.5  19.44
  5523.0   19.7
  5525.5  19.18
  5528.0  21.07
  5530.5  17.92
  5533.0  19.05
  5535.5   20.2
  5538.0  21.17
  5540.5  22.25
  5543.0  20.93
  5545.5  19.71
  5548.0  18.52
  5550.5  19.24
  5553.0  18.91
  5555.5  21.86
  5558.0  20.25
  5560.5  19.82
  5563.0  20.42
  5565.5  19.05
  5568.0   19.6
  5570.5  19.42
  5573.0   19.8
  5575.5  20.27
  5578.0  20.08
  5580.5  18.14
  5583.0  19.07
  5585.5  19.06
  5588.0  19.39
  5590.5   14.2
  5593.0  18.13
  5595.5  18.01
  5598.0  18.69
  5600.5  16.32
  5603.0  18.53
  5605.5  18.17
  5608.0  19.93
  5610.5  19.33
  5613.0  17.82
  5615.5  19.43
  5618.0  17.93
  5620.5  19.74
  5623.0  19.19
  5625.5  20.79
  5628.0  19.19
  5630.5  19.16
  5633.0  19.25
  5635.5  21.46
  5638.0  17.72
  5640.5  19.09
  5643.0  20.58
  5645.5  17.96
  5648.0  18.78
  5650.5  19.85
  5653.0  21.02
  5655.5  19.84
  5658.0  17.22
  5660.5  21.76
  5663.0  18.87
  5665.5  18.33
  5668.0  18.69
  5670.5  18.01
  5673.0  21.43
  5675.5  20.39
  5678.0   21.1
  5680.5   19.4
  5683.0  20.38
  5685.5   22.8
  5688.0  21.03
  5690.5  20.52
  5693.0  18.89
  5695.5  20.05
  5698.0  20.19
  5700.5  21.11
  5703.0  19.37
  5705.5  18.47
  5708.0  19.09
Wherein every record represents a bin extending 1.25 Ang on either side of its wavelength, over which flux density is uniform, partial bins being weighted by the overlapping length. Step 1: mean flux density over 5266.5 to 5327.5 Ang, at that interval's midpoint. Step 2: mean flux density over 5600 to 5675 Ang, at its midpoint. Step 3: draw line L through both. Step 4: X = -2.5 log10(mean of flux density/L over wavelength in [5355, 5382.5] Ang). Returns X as -0.06 mag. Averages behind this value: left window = 17.7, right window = 19.2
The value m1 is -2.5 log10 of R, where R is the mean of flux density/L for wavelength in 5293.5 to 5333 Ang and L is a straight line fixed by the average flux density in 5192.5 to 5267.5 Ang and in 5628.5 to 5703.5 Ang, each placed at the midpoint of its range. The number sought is -0.05 mag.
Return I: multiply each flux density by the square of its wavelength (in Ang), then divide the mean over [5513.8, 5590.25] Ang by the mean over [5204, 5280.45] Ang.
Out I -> 1.30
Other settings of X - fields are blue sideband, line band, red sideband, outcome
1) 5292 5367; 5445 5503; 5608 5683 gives 0.03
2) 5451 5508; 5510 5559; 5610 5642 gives -0.05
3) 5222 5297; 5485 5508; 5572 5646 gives -0.01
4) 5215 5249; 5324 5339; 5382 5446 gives 0.04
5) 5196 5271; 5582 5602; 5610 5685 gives 0.08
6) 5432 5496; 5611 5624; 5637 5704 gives 0.03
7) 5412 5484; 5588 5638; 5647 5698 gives 0.05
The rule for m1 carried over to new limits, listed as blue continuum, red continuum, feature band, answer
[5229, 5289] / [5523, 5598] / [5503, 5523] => 0.035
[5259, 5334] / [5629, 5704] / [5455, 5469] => 0.003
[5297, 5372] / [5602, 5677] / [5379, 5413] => -0.014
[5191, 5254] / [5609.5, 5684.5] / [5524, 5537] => -0.040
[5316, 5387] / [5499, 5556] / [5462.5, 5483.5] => 0.068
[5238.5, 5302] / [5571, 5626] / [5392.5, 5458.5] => -0.044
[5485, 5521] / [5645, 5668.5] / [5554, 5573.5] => -0.073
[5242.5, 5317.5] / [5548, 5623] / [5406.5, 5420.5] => -0.073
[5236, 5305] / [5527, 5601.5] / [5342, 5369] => -0.052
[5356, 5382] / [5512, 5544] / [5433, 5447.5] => 0.076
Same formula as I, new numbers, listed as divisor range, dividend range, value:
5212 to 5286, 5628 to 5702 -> 1.37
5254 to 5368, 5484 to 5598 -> 1.17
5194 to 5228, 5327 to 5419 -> 1.17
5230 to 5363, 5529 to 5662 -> 1.22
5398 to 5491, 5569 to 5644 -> 1.09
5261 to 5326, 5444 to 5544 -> 1.15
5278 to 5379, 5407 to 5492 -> 1.06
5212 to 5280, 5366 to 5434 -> 1.18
